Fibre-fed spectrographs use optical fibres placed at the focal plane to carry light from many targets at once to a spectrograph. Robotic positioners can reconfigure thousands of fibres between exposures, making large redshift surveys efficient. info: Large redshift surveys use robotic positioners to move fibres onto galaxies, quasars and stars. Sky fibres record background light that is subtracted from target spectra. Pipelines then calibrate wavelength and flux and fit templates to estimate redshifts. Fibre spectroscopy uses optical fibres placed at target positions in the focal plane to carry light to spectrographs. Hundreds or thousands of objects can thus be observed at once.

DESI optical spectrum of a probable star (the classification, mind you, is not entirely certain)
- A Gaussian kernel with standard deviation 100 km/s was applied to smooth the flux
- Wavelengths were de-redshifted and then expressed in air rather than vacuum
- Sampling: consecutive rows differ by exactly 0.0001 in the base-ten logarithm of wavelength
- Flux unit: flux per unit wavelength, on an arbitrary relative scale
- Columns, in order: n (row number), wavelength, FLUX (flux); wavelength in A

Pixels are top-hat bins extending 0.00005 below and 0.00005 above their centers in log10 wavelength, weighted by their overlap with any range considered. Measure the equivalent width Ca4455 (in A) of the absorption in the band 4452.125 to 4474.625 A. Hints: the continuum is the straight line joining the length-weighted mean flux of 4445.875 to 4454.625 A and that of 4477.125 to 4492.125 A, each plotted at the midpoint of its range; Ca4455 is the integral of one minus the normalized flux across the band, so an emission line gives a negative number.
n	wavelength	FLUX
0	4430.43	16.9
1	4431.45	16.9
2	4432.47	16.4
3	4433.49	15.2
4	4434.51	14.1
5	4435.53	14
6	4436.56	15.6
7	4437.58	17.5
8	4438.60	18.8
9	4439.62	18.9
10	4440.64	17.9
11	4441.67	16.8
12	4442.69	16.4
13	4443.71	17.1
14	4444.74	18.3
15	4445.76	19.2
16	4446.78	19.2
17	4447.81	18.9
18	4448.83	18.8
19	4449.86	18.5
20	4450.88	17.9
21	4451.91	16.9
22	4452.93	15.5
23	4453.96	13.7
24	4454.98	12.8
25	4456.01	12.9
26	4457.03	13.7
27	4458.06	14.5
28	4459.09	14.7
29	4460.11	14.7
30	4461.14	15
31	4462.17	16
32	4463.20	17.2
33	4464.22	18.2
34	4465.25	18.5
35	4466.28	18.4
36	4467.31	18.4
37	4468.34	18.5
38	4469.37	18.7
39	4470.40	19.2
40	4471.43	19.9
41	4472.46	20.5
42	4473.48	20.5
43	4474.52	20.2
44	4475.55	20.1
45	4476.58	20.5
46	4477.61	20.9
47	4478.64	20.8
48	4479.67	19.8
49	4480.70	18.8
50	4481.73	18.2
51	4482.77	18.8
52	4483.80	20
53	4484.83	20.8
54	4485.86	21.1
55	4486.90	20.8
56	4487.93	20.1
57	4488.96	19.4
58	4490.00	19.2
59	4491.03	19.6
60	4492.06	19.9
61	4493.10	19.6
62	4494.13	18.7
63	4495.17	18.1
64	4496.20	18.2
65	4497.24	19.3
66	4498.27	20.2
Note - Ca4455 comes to 1.9 A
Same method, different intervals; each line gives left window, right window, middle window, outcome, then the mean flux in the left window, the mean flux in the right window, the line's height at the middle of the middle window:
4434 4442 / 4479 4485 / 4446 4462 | 1.6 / 16.7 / 19.4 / 17.7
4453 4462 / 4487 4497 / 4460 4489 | -4.4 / 14.1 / 19.3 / 16.7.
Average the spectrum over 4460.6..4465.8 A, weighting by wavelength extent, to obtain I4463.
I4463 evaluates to 17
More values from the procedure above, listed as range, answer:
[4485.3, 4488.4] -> 20.7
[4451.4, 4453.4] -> 16.3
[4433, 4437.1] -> 14.7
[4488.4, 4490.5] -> 19.3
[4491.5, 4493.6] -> 19.7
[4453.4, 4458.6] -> 13.5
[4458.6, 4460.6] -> 14.8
